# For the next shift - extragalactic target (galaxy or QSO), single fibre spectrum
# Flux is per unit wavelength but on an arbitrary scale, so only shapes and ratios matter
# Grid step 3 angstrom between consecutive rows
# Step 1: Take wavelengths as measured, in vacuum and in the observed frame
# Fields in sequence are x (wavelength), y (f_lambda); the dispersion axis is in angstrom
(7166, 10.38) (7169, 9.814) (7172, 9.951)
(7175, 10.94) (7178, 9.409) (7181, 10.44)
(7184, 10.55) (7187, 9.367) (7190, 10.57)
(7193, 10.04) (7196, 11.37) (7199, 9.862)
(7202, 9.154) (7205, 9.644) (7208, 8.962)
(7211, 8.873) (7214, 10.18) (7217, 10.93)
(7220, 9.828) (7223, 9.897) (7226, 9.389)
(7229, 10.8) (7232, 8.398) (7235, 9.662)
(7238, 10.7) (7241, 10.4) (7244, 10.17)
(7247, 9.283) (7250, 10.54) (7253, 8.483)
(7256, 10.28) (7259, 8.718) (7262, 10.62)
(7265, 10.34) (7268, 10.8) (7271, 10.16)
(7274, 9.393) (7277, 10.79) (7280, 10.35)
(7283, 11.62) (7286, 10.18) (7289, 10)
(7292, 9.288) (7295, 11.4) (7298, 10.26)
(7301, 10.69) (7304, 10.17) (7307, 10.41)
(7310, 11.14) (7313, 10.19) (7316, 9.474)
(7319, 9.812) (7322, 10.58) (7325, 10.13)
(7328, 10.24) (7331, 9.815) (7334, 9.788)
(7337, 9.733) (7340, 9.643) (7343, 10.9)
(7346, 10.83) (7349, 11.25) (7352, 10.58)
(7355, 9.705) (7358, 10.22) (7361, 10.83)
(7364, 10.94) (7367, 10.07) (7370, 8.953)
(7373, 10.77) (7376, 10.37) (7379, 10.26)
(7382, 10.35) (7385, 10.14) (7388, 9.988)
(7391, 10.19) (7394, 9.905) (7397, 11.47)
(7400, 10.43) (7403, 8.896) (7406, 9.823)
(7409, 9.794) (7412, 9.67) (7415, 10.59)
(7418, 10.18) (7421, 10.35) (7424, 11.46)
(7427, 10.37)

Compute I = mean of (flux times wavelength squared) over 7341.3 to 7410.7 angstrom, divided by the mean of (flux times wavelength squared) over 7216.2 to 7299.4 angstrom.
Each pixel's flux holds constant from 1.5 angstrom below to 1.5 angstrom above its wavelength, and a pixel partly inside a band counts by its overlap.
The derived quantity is 1.1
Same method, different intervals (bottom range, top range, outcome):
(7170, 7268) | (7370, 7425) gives 1.08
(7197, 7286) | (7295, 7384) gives 1.06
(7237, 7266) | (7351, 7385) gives 1.07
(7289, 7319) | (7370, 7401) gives 1.02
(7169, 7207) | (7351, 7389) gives 1.07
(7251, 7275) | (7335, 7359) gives 1.07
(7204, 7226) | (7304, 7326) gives 1.08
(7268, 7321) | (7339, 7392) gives 1.02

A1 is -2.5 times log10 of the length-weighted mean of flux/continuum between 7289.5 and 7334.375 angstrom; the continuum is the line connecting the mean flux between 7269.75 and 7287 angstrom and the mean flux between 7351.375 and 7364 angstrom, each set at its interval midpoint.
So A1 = 0.02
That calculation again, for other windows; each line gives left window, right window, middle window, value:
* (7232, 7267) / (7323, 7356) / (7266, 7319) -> -0.032 mag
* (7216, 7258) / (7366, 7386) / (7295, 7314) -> -0.058 mag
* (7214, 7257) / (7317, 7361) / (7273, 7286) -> -0.051 mag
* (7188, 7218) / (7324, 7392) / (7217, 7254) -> 0.015 mag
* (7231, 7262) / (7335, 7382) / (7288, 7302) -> -0.036 mag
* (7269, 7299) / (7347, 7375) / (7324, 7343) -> 0.043 mag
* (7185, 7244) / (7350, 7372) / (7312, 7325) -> 0.012 mag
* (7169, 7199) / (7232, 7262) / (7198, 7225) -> 0.038 mag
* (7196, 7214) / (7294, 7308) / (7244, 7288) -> 0.009 mag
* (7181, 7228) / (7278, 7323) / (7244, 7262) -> 0.059 mag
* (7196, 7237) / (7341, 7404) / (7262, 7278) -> -0.040 mag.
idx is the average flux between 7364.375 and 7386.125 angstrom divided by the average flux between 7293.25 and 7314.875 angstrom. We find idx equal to 1.0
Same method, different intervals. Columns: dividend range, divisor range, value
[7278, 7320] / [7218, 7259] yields 1.06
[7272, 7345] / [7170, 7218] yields 1.02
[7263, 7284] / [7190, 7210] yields 1.06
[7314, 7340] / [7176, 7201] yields 0.97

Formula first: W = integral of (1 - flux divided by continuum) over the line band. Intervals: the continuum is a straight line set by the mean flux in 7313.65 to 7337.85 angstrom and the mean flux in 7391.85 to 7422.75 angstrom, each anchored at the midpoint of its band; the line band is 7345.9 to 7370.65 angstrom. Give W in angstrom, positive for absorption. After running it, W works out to -0.9 angstrom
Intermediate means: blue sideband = 9.96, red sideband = 10.1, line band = 10.4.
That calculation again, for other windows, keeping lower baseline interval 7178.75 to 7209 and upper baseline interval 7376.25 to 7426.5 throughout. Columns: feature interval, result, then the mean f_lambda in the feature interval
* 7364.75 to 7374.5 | 0.2 angstrom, 10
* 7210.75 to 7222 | -0.1 angstrom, 10.1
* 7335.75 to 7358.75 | -0.5 angstrom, 10.4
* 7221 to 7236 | 0.6 angstrom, 9.63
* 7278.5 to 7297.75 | -0.7 angstrom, 10.5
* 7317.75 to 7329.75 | -0.1 angstrom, 10.2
